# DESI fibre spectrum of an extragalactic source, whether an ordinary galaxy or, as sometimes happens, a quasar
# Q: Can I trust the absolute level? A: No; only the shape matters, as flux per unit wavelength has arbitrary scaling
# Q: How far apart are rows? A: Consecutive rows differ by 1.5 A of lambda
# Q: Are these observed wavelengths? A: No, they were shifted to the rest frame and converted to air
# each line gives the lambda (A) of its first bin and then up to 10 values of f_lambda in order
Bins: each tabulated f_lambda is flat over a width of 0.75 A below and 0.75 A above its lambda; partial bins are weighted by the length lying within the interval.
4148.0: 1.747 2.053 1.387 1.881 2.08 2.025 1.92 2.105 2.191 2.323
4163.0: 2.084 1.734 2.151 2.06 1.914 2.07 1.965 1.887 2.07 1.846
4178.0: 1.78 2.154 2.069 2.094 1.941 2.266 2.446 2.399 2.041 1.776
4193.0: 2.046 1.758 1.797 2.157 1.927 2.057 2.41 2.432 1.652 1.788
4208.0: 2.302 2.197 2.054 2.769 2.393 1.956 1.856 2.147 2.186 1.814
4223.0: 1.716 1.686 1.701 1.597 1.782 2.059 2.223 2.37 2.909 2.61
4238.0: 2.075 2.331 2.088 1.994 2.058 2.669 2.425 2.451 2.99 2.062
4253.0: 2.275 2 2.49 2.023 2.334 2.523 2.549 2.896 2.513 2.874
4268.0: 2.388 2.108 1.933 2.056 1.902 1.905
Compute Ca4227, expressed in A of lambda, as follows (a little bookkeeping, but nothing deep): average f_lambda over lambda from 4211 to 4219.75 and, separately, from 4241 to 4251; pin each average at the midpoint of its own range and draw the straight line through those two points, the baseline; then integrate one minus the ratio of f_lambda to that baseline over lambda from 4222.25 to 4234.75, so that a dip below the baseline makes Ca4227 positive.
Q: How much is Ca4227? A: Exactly 2.0 A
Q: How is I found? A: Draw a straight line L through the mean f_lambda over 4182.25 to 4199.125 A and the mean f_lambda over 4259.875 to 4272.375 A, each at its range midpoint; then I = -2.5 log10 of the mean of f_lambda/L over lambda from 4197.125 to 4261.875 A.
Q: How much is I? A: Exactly 0.04 mag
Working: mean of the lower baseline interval 2.06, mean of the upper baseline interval 2.45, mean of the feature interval 2.18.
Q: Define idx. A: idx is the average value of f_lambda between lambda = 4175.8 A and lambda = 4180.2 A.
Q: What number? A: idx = 1.92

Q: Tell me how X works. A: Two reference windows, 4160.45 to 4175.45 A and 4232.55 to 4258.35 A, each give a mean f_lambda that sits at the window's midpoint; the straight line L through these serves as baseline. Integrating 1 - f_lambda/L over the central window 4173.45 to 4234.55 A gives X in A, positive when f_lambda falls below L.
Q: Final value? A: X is 3.5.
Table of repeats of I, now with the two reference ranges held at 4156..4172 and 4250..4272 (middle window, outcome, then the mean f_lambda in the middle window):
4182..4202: 0.039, 2.07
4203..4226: 0.086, 2.05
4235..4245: 0.021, 2.26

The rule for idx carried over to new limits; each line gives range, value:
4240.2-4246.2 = 2.2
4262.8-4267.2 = 2.76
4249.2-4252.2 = 2.53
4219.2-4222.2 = 2.01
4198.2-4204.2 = 2.2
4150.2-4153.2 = 1.64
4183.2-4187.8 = 2.22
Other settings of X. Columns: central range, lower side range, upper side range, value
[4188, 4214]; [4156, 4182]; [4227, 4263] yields 0.5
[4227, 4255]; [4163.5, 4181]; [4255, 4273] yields 0.2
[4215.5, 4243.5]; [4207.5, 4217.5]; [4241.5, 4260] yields 2.5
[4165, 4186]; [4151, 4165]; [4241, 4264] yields 0.6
